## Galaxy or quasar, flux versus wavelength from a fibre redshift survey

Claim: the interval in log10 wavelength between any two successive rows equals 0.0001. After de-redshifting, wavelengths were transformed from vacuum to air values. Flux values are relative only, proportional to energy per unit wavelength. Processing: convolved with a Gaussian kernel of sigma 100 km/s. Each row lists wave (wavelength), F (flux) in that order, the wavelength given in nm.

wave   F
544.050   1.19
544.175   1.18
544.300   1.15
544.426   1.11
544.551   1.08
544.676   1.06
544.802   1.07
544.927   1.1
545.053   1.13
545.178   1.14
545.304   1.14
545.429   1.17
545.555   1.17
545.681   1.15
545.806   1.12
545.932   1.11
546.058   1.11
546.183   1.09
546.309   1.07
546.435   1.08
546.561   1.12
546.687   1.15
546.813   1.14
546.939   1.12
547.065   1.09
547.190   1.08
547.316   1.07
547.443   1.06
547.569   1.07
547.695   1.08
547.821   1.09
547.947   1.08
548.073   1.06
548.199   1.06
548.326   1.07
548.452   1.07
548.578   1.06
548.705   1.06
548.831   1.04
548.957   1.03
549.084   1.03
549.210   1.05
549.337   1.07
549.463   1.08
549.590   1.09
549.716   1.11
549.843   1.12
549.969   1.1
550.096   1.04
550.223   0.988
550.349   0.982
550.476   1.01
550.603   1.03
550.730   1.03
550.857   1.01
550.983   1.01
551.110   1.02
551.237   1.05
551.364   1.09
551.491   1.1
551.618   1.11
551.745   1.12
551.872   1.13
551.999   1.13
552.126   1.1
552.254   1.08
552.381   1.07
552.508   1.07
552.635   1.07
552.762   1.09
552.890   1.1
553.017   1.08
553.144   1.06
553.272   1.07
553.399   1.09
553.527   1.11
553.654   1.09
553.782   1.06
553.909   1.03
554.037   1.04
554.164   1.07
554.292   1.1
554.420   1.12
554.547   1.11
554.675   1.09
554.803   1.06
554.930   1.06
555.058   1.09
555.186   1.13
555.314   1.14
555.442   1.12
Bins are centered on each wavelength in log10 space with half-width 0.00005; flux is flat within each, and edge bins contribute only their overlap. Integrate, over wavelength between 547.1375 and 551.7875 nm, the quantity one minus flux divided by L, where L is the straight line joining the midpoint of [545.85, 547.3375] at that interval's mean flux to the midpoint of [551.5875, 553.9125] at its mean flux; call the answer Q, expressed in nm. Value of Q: 0.16 nm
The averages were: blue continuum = 1.1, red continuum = 1.09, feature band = 1.06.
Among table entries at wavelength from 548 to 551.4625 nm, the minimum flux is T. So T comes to 0.982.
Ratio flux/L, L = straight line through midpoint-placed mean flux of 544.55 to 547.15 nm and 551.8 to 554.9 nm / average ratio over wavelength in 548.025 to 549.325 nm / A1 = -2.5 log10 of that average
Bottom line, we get 0.051 mag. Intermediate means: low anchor 1.12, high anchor 1.08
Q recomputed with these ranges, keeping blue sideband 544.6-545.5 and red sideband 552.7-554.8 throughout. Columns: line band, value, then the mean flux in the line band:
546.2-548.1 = 0.03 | 1.09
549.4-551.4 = 0.09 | 1.05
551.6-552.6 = -0.01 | 1.1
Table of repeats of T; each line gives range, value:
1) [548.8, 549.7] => 1.03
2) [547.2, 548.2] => 1.06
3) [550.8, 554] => 1.01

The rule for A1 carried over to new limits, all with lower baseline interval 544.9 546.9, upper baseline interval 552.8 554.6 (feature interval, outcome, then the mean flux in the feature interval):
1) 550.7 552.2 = 0.02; 1.08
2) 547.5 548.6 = 0.04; 1.07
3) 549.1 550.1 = 0.02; 1.08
